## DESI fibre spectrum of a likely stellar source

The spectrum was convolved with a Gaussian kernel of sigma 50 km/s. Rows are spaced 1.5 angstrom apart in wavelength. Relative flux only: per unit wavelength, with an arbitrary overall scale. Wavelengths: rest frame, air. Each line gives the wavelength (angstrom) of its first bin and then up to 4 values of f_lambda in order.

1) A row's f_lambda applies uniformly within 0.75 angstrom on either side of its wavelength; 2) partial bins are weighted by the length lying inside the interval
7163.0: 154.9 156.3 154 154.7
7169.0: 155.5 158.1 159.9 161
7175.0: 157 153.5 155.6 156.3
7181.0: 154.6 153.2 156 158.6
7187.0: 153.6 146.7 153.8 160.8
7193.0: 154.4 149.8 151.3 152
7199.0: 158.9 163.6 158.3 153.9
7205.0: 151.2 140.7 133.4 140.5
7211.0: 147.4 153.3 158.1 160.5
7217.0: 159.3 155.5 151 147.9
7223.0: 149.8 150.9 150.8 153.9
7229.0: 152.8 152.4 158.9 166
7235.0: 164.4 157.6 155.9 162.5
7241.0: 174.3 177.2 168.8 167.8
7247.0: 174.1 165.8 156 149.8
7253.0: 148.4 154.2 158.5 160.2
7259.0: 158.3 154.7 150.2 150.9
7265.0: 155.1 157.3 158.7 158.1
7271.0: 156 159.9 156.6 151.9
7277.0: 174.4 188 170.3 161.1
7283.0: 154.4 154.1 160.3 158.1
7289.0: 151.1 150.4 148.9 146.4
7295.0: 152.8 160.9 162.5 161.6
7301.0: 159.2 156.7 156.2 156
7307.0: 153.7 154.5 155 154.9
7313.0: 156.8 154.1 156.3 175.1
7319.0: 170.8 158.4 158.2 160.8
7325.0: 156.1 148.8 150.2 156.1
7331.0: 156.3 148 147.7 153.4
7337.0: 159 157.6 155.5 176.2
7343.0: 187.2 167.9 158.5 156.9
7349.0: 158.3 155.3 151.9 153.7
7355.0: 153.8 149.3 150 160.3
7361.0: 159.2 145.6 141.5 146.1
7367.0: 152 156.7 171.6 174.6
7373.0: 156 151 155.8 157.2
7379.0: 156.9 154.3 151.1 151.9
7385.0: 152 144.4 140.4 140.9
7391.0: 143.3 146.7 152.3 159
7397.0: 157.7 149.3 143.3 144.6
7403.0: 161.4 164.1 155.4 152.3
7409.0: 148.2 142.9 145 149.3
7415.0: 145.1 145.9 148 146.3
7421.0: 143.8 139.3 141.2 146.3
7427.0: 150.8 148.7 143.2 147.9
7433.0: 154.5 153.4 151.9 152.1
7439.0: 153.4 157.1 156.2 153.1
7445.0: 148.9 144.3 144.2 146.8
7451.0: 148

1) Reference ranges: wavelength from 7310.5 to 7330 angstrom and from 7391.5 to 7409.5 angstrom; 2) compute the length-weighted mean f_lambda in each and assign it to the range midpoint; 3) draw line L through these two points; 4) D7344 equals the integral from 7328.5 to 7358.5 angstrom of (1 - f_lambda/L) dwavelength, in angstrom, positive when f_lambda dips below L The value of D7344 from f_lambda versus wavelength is -0.19 angstrom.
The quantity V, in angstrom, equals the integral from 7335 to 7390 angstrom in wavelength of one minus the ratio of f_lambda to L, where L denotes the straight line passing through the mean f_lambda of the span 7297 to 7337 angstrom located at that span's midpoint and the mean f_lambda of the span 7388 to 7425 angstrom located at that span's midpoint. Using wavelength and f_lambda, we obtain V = -1.2 angstrom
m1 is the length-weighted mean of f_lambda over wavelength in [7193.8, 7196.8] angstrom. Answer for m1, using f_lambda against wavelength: 151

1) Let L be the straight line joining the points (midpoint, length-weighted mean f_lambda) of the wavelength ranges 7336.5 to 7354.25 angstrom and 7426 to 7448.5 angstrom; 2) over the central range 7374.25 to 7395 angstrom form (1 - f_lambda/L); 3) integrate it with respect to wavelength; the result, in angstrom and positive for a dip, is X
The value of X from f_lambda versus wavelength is 0.9 angstrom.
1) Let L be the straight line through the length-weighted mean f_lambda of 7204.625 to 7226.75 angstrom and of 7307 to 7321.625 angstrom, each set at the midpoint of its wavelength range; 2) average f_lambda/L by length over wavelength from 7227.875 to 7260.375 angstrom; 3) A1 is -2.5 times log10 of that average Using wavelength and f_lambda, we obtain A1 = -0.057 mag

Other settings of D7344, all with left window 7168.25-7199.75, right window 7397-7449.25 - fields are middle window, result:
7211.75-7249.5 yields -1.3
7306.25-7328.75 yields -0.8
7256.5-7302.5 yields -1.6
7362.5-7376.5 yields -0.5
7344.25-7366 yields -0.4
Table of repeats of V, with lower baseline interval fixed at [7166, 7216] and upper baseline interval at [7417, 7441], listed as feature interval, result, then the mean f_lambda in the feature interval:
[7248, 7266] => -0.3 angstrom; 155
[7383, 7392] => 0.2 angstrom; 145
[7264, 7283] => -1.2 angstrom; 162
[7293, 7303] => -0.4 angstrom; 157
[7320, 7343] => -1.0 angstrom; 157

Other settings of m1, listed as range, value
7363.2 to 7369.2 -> 149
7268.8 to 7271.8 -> 157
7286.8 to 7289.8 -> 154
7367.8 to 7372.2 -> 168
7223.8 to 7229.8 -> 152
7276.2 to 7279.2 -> 181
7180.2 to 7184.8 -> 155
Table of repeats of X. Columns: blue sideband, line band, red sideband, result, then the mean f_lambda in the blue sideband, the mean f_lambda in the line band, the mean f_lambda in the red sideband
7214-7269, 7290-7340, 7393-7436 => -0.60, 158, 156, 149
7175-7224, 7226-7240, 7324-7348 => -0.31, 153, 158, 159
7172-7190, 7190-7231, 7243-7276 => 1.03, 155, 152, 158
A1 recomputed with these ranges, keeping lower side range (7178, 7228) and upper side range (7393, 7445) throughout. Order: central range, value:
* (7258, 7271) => -0.03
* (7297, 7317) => -0.04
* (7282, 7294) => -0.01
